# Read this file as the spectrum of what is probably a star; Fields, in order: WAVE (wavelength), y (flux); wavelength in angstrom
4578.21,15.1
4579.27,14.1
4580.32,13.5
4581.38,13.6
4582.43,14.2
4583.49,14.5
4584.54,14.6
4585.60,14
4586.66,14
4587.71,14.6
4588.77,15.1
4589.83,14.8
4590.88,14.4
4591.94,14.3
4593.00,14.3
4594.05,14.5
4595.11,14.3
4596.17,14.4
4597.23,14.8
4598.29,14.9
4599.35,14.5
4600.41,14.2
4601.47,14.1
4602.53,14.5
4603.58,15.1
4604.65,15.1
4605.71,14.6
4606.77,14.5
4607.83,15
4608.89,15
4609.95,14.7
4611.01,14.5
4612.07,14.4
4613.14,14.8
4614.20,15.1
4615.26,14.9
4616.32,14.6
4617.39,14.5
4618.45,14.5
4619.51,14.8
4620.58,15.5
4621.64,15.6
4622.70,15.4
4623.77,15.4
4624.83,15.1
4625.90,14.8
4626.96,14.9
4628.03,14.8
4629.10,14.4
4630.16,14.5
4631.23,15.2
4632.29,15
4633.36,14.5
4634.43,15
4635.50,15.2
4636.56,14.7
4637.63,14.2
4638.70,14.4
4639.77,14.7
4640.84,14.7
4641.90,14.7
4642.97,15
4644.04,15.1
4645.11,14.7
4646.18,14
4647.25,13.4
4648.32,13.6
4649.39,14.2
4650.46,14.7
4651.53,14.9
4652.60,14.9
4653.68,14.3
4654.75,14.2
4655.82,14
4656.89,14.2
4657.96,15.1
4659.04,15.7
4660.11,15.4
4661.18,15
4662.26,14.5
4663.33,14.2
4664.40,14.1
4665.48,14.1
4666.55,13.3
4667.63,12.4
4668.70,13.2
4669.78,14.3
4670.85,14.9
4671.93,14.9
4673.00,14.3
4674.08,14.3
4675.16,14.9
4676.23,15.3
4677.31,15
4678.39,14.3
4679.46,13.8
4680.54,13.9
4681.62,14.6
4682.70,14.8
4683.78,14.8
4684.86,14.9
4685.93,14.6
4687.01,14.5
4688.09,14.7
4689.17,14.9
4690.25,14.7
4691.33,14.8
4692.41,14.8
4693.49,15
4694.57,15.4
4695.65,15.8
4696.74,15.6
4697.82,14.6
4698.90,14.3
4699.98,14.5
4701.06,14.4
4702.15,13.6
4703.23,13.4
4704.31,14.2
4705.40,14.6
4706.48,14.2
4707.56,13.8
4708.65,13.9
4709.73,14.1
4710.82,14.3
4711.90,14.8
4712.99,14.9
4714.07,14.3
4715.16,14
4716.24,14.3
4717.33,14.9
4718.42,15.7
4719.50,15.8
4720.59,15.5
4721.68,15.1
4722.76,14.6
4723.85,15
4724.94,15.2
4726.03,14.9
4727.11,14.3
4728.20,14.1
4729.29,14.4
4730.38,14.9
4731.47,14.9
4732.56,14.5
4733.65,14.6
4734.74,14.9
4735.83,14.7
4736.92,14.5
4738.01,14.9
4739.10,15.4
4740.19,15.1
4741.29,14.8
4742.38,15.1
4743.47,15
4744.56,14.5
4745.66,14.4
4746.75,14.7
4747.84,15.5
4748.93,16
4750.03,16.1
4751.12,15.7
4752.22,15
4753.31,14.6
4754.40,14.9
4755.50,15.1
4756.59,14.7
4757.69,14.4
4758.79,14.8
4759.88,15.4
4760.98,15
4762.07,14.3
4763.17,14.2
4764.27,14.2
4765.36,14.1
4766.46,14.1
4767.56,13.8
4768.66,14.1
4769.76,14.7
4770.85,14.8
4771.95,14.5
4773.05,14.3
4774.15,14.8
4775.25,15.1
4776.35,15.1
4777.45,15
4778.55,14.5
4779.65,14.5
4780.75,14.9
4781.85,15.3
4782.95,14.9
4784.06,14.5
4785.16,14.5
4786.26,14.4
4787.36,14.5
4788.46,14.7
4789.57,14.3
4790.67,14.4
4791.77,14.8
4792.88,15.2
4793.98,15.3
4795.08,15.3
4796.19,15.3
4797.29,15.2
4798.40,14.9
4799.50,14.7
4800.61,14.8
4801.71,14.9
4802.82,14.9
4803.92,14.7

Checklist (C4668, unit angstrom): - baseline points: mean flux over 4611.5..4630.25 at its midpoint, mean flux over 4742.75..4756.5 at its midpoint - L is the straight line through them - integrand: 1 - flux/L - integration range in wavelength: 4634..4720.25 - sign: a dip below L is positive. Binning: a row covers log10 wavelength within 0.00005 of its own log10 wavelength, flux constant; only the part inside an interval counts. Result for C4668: 2.7 angstrom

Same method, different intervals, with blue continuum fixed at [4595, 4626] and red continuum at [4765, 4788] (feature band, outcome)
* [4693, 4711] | 0.3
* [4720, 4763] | -0.8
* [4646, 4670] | 0.8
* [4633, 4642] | 0.0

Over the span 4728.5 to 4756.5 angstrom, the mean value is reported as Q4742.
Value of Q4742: 15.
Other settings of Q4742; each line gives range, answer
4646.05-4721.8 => 14.5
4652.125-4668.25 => 14.3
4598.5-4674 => 14.6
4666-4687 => 14.3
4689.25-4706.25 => 14.6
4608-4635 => 14.9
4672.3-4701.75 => 14.7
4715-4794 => 14.8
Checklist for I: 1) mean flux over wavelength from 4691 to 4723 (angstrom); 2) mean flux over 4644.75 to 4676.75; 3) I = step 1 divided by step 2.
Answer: 1.0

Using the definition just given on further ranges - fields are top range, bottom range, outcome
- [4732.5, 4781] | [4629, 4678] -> 1.02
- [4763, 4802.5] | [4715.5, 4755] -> 0.98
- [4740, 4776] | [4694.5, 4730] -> 1.01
